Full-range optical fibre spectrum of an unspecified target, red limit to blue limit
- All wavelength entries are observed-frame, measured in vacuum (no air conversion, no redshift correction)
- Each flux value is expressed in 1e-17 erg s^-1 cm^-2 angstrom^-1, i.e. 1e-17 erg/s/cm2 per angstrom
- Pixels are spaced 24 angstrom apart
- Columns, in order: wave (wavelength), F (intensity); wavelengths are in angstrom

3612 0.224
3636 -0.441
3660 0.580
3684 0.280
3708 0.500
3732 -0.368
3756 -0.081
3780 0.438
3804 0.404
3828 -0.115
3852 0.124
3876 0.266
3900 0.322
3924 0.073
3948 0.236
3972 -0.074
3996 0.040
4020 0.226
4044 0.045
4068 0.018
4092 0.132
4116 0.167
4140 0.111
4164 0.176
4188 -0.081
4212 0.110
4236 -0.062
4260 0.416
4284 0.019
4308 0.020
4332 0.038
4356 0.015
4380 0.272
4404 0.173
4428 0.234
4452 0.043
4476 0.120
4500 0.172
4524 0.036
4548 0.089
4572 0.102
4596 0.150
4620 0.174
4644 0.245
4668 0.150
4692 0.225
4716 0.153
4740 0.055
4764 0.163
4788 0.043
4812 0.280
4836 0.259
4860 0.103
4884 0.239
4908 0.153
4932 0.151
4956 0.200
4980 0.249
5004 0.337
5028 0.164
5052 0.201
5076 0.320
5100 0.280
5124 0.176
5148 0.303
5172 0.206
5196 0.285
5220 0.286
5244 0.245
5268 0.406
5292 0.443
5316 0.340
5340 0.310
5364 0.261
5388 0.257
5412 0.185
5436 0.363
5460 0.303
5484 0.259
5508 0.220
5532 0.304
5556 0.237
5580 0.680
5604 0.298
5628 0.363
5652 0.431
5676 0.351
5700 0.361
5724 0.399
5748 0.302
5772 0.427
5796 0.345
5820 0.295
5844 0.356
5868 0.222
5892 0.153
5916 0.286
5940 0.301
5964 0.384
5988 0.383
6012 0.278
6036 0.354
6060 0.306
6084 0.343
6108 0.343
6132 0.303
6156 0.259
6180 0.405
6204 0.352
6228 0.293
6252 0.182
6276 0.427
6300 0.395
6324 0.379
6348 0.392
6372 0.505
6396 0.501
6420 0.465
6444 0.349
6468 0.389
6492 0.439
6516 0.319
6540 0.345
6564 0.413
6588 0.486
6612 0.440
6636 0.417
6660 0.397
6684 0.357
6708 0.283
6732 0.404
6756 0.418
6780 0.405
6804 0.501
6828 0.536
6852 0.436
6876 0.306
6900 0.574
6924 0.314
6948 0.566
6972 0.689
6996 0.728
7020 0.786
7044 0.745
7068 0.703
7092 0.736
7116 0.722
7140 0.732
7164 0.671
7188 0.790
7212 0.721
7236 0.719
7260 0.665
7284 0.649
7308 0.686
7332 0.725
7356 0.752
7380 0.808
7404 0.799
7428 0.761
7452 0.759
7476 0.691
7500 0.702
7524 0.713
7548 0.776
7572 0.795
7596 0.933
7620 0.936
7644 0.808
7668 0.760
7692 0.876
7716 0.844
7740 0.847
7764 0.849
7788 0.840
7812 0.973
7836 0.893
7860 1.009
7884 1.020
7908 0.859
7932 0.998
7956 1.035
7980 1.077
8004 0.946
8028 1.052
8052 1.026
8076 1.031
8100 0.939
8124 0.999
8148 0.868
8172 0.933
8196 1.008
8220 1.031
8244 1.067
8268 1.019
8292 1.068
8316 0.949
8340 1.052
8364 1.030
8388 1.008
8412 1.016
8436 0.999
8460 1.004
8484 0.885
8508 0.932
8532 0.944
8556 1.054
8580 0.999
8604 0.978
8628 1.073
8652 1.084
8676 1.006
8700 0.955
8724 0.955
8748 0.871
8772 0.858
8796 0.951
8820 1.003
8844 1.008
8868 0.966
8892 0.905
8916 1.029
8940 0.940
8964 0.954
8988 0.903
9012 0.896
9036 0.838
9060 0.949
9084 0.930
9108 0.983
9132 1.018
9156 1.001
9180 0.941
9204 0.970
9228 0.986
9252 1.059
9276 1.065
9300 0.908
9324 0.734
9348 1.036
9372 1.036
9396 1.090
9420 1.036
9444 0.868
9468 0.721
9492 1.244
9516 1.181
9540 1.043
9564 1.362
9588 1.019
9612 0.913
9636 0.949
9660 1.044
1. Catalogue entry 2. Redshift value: 0.745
